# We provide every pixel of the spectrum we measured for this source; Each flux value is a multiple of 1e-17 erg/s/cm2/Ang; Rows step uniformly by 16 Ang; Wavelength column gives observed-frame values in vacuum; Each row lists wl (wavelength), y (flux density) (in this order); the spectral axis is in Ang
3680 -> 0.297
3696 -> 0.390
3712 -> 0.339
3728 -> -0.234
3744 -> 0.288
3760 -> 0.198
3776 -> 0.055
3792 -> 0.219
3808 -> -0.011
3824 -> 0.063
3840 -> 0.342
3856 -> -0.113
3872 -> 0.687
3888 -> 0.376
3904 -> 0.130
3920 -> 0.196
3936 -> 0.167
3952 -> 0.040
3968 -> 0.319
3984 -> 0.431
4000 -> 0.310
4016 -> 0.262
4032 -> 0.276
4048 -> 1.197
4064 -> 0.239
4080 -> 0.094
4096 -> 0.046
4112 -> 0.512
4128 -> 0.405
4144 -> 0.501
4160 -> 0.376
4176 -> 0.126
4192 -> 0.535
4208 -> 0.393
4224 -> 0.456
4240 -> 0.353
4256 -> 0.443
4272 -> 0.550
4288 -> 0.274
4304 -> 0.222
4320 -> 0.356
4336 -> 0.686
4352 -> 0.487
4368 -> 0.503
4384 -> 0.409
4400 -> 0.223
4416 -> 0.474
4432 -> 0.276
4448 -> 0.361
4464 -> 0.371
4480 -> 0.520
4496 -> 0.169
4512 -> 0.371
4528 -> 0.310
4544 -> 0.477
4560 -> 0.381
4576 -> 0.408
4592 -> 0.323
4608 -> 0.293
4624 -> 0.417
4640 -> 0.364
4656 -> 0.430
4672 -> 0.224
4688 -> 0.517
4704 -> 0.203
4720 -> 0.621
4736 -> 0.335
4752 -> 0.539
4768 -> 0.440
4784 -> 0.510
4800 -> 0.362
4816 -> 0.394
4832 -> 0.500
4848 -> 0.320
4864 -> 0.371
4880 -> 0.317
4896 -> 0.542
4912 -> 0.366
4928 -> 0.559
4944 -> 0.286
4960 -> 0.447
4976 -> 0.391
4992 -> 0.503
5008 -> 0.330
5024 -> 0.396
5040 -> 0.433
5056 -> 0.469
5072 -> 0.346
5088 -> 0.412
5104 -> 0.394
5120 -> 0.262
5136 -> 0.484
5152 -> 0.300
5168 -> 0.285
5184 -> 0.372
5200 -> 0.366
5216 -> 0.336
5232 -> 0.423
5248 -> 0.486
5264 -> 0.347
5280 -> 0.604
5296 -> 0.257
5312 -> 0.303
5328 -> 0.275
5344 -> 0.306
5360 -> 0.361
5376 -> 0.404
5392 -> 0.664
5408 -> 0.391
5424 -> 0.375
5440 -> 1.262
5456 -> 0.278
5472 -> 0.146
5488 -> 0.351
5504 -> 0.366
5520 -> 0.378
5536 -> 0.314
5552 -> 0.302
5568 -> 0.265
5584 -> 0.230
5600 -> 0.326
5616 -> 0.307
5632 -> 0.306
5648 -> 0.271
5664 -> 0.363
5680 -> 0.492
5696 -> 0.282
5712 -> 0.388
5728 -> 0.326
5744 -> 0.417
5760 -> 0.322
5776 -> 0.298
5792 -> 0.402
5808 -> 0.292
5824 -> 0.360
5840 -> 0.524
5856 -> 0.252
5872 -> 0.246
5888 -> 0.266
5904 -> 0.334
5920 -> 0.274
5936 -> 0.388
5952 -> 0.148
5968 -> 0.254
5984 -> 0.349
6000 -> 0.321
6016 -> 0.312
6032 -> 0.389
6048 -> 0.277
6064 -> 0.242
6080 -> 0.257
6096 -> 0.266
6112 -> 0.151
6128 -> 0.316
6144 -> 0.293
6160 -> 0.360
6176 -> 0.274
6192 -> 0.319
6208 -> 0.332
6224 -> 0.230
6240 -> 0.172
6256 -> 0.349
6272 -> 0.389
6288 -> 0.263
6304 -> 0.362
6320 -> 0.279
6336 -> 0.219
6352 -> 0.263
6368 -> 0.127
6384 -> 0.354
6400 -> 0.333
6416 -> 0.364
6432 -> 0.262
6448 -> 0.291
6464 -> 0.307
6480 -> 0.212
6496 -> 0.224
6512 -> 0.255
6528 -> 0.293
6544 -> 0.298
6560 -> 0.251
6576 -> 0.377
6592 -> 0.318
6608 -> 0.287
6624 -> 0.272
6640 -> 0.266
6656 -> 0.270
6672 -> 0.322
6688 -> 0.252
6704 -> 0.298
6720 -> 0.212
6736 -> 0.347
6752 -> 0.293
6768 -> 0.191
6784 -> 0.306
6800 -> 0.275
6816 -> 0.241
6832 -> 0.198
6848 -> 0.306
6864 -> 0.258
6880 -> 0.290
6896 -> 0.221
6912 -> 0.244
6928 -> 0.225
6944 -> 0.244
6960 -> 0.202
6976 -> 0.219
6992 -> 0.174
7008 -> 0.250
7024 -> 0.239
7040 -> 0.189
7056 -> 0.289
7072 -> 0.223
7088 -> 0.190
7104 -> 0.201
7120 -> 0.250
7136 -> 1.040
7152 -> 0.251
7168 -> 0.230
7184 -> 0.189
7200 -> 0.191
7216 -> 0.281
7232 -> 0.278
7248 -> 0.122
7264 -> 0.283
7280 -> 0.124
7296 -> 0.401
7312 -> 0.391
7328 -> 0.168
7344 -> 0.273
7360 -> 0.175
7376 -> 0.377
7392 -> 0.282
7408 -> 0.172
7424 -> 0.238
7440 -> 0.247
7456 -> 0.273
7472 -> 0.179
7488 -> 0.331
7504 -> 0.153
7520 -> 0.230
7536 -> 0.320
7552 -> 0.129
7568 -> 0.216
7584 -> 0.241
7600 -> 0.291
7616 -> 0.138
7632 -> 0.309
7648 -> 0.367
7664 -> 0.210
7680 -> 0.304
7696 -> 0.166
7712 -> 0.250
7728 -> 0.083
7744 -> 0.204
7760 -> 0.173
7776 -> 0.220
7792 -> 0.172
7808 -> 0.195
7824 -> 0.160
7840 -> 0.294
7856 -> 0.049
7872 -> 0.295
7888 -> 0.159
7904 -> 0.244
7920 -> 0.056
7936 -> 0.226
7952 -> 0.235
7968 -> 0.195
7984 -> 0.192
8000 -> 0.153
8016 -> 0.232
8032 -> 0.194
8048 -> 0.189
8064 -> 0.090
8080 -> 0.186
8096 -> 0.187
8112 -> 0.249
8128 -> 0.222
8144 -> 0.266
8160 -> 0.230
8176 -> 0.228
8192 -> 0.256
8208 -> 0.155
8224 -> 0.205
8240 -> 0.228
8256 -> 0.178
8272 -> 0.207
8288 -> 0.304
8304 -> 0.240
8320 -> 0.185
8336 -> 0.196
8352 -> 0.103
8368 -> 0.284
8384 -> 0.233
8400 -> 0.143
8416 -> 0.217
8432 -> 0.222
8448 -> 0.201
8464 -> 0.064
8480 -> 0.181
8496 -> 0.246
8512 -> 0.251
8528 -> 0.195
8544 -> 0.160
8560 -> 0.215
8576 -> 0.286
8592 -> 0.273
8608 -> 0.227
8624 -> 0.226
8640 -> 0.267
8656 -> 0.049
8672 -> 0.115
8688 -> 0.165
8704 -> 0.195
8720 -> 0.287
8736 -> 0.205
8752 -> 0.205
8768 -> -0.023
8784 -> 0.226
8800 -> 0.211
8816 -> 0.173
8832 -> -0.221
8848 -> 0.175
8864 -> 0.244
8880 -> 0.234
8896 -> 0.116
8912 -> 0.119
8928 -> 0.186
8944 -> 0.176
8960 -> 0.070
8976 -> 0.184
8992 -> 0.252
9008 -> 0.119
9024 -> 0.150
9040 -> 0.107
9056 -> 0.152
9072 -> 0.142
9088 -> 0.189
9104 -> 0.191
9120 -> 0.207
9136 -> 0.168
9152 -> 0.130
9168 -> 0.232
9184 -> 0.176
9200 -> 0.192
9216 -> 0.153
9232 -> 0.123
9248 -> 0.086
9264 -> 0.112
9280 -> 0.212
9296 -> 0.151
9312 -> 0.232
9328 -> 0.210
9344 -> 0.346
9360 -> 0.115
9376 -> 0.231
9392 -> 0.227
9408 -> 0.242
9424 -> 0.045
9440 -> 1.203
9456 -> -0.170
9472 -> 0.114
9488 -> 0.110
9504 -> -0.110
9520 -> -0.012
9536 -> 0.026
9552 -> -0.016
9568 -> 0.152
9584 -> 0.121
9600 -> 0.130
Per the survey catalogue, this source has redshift 0.086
